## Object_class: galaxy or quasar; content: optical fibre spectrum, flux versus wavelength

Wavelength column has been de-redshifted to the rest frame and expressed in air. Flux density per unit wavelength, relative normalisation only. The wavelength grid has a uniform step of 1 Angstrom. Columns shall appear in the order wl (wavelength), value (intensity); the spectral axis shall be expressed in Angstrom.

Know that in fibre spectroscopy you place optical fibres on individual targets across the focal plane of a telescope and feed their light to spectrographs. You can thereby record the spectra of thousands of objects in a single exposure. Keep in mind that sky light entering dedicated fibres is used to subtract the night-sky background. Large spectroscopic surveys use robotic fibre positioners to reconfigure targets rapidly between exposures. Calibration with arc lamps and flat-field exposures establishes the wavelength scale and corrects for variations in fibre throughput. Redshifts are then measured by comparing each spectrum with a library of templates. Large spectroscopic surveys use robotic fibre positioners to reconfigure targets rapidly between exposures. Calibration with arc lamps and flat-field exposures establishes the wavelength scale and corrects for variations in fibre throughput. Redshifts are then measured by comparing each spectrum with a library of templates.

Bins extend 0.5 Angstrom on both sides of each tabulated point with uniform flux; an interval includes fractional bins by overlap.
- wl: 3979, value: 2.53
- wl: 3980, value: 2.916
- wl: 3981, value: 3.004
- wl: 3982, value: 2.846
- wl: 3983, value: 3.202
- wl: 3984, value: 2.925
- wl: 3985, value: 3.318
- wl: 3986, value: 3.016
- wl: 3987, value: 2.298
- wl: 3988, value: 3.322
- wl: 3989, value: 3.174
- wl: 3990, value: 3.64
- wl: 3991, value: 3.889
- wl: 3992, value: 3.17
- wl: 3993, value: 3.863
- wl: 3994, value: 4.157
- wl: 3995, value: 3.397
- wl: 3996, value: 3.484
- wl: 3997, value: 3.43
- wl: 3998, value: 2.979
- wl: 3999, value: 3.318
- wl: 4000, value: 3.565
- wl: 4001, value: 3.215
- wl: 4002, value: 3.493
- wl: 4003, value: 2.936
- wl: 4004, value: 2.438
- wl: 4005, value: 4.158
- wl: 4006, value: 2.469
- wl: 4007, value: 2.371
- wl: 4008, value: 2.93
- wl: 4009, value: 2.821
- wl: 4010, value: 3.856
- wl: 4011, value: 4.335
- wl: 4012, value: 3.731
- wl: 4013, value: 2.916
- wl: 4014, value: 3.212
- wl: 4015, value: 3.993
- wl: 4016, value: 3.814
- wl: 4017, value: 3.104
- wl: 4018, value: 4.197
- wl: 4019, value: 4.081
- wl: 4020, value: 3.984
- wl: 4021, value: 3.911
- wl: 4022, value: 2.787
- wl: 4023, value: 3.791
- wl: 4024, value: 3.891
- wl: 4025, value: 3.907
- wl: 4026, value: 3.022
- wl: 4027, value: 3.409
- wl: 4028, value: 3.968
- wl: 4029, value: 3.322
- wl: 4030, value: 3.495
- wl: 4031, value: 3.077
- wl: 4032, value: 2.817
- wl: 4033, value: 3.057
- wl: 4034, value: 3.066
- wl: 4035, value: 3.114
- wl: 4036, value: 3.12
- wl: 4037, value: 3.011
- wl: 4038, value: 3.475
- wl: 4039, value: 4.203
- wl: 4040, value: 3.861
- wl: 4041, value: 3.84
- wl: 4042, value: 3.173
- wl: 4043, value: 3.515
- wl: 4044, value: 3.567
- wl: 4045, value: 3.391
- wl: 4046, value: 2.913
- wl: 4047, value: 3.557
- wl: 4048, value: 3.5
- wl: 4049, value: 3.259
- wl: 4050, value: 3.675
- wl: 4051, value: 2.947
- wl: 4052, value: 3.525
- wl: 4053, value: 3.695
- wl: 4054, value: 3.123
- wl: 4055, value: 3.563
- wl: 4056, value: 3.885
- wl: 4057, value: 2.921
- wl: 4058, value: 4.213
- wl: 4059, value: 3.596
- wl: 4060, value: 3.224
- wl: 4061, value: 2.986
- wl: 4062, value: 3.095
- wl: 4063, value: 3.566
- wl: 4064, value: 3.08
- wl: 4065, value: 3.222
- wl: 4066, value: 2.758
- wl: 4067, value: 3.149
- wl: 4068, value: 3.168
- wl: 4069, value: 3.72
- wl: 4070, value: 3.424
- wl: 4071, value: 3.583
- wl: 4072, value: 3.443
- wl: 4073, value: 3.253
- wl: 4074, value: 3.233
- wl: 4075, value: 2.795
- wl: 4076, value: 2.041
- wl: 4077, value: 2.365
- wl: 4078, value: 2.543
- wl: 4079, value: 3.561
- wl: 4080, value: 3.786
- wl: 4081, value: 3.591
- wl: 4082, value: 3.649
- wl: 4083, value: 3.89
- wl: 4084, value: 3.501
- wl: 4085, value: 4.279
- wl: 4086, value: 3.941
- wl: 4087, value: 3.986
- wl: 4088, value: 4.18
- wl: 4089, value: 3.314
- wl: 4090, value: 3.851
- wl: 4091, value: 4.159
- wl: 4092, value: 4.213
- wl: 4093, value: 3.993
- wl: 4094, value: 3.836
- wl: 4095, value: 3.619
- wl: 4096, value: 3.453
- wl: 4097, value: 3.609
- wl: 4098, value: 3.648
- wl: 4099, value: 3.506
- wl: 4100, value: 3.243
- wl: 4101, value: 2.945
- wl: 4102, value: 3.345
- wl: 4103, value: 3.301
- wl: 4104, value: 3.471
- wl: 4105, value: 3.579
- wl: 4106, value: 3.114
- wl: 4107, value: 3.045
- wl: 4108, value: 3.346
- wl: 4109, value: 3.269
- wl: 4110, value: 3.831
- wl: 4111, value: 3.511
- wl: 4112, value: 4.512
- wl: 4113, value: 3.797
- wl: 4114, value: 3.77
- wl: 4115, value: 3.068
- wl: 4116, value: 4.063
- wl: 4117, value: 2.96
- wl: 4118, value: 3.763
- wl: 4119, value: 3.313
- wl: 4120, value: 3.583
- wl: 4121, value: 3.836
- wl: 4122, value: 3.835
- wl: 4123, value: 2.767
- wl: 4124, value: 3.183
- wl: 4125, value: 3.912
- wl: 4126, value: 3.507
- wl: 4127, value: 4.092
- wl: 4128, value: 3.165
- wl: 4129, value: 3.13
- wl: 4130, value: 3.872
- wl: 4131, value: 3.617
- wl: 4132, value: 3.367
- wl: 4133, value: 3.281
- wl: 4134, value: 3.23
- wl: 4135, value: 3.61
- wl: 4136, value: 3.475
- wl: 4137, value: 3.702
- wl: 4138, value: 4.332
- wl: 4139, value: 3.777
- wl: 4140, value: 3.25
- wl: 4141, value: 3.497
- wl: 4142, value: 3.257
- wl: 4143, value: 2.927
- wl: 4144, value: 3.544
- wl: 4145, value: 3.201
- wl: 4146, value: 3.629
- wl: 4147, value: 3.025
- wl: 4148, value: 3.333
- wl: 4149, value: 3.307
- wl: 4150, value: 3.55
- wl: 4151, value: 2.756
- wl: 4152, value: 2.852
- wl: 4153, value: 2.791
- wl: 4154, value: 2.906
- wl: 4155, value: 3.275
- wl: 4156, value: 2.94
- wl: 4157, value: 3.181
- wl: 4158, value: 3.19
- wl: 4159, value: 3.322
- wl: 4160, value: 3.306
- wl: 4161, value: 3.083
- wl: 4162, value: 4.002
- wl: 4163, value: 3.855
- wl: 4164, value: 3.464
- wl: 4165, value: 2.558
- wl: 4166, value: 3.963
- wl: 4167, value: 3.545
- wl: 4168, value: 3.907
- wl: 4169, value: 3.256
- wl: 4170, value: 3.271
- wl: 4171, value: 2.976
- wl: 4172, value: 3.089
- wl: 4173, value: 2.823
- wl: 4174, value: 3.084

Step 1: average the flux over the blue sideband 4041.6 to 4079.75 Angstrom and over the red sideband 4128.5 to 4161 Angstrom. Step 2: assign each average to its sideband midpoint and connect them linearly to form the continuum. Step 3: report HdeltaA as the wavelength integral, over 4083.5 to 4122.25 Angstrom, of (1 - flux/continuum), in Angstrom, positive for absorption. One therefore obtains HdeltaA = -3.9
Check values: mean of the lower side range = 3.27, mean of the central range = 3.63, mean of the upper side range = 3.32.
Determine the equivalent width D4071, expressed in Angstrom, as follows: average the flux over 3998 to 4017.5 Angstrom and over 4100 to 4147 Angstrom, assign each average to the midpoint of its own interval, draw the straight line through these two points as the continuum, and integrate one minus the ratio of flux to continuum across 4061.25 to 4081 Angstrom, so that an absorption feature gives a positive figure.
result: 1.4 Angstrom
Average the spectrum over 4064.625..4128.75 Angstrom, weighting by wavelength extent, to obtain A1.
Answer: 3.49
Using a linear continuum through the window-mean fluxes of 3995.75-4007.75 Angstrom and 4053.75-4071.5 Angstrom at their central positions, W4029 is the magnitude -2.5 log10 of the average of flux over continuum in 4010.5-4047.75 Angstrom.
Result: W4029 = -0.09 mag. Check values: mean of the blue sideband 3.14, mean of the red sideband 3.35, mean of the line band 3.5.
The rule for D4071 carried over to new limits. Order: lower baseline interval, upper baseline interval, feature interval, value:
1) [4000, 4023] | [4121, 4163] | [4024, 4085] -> 0.8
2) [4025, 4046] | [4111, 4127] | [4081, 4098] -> -1.5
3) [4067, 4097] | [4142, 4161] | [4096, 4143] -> -2.4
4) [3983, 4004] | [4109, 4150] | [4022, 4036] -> 0.0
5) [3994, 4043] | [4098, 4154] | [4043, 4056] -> 0.0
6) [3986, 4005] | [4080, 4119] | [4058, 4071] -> 0.9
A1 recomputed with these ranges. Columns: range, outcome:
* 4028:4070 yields 3.36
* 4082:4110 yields 3.62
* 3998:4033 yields 3.41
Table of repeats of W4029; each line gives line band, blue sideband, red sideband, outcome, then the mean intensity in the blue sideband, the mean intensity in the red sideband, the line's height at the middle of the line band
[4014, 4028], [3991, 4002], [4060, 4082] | -0.09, 3.48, 3.17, 3.38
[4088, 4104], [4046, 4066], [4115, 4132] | -0.05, 3.37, 3.52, 3.46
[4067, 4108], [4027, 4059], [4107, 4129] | 0.01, 3.42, 3.55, 3.5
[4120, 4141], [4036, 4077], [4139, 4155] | -0.10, 3.34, 3.21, 3.23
